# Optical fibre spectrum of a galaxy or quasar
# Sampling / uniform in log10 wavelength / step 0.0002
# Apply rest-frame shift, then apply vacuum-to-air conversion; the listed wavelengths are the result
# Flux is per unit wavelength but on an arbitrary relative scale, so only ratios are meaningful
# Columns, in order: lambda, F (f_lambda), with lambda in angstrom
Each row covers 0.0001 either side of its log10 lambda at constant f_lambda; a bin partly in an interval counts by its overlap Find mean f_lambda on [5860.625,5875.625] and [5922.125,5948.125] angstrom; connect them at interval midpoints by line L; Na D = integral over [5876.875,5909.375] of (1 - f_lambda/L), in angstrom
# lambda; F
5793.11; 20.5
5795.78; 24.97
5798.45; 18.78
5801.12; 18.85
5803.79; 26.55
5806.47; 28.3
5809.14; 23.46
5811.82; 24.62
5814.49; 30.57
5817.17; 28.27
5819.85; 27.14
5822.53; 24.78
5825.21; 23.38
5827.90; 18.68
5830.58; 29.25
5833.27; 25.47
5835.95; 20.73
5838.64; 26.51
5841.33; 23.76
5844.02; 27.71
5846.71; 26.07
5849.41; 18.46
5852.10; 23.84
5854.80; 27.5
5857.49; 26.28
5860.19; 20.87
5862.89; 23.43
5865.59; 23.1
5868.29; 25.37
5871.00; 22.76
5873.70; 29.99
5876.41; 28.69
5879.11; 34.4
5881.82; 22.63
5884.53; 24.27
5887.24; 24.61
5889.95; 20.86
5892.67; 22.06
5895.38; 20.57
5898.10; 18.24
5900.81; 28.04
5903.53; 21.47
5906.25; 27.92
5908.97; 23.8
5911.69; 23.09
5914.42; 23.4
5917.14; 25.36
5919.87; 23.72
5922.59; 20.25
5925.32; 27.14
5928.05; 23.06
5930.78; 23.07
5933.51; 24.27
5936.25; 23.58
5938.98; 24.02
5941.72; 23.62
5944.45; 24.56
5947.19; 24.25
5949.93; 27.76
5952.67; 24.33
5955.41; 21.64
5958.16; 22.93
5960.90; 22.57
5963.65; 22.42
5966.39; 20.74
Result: 0.4 angstrom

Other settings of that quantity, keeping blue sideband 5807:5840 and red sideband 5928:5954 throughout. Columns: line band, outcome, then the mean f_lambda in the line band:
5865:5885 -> -1.40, 26.6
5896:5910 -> 0.52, 23.7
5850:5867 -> 0.75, 23.9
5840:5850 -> 0.28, 24.4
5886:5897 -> 1.26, 21.9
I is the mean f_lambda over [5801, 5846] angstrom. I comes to 25.4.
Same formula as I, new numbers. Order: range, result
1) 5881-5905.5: 22.7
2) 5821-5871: 24.1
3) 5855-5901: 24.5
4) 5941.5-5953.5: 25.1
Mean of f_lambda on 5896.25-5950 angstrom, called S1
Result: 23.9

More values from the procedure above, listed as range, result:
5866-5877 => 26.2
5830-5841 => 25.1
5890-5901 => 21.4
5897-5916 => 23.8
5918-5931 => 23.6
